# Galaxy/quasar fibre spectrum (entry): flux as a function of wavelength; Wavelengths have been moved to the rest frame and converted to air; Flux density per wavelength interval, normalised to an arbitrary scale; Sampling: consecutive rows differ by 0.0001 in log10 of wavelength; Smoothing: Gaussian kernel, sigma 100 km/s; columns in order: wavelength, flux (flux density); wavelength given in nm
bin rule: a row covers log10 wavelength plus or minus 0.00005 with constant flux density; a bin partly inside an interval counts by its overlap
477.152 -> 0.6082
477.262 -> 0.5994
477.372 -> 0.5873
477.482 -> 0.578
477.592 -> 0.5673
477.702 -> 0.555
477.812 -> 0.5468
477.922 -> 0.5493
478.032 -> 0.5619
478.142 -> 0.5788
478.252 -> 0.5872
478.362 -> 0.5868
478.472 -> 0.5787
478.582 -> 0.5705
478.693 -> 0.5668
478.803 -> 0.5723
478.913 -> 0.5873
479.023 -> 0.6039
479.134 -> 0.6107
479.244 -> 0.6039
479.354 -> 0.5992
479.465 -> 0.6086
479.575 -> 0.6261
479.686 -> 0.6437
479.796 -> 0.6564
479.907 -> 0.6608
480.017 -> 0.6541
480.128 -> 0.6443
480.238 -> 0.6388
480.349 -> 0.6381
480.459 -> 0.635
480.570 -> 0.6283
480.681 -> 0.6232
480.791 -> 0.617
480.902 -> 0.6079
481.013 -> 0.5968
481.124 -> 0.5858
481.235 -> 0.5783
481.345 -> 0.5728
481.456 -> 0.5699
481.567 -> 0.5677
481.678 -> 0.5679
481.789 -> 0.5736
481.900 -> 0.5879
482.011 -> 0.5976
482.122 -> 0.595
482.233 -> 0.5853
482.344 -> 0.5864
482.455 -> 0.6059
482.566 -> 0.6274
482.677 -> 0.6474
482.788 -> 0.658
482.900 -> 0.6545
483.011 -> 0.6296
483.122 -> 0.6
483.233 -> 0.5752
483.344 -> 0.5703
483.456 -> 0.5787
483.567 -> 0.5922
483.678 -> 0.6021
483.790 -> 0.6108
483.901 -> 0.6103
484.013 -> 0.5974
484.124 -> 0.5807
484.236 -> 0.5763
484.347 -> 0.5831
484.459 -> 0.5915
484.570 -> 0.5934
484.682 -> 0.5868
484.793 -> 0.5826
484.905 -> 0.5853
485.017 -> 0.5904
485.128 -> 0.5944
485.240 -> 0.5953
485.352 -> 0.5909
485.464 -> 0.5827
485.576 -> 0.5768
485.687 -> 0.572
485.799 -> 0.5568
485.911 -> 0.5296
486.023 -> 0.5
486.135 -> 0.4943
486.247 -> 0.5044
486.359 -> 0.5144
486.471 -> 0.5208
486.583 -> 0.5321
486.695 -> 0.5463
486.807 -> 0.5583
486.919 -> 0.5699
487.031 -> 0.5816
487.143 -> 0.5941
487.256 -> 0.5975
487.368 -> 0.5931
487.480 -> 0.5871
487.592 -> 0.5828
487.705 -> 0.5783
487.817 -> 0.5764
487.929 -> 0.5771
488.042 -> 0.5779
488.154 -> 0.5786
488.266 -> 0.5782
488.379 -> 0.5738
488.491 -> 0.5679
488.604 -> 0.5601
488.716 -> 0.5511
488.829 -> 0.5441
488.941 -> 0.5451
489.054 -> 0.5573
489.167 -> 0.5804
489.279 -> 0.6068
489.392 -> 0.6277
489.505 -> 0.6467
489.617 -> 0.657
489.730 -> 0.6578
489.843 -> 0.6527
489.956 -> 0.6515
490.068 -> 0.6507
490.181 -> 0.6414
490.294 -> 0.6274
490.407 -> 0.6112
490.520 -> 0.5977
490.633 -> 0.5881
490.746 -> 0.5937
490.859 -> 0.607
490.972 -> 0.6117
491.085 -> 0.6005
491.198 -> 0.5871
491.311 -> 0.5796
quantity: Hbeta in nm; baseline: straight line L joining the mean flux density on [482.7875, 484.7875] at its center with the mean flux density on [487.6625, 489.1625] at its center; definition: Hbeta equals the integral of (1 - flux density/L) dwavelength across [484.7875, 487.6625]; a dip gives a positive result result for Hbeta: 0.09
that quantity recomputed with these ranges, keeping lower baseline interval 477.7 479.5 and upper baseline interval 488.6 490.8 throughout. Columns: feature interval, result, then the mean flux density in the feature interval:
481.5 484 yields -0.040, 0.601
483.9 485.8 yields 0.033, 0.586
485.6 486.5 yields 0.110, 0.526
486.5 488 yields 0.071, 0.574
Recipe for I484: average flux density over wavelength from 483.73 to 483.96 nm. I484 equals 0.608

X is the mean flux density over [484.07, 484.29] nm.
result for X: 0.577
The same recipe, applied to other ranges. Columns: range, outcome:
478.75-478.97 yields 0.582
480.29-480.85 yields 0.628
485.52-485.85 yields 0.57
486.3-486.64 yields 0.522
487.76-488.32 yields 0.578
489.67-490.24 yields 0.651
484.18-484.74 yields 0.587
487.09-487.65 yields 0.59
